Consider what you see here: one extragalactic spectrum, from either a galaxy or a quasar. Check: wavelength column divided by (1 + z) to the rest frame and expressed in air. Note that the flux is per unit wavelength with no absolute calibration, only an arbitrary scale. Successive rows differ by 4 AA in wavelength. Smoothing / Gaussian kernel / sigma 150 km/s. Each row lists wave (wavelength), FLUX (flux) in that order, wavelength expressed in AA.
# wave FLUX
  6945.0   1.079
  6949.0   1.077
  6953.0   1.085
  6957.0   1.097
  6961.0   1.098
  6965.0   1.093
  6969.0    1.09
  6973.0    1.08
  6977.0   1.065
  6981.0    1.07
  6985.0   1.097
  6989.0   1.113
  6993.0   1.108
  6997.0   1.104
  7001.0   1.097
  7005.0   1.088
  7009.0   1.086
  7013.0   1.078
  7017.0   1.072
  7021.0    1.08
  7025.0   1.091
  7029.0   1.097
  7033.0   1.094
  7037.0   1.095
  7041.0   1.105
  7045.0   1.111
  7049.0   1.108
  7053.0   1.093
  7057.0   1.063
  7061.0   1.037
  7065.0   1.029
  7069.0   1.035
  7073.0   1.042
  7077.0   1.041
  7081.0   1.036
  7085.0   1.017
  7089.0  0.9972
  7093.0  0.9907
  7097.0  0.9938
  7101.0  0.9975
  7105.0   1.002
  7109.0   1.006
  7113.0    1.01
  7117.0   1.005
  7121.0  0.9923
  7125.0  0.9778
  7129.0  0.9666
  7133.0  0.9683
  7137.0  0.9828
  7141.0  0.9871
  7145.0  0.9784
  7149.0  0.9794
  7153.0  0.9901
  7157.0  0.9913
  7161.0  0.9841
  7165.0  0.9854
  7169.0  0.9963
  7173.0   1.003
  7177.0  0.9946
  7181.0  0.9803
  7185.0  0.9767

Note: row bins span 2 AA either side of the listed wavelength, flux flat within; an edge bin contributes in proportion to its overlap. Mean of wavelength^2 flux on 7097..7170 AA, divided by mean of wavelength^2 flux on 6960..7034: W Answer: 0.9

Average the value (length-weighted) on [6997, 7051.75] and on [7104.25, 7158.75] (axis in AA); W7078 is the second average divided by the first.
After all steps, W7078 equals 0.90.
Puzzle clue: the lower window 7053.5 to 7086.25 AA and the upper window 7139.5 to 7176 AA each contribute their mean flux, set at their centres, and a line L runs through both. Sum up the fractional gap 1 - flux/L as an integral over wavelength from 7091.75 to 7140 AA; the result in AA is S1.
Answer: 1.1 AA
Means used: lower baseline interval 1.04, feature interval 0.991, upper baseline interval 0.989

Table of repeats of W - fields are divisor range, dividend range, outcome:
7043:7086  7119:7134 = 0.94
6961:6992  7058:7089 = 0.98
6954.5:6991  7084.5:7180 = 0.95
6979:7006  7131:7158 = 0.93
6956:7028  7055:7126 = 0.96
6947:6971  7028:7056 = 1.03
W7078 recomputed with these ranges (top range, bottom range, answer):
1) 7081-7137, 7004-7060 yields 0.91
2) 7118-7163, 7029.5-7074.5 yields 0.91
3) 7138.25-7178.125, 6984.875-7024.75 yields 0.91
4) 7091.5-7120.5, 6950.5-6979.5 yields 0.92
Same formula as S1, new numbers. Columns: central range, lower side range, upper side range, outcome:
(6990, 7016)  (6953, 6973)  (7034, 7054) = 0.1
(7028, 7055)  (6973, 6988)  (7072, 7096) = -1.5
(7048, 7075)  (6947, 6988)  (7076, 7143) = -0.8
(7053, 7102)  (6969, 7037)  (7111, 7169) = 0.3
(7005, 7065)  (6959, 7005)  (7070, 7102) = -1.8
